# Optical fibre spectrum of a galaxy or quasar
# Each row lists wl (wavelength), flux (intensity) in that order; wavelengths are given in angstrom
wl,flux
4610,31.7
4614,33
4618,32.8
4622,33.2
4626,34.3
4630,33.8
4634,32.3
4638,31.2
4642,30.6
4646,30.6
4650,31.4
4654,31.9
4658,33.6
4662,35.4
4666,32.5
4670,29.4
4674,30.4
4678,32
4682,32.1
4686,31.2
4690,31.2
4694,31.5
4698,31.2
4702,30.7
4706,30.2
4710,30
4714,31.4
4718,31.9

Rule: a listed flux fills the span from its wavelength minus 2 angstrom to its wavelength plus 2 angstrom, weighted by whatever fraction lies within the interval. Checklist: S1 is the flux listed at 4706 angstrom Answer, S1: 30.2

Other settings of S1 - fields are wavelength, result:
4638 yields 31.2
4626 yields 34.3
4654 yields 31.9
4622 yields 33.2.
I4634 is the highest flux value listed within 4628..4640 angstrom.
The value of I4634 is 33.8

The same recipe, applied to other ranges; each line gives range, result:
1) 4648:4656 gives 31.9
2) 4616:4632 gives 34.3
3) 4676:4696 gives 32.1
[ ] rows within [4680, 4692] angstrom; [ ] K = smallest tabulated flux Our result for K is 31.2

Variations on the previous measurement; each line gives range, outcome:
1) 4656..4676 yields 29.4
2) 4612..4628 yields 32.8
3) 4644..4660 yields 30.6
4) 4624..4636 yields 32.3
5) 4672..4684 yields 30.4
